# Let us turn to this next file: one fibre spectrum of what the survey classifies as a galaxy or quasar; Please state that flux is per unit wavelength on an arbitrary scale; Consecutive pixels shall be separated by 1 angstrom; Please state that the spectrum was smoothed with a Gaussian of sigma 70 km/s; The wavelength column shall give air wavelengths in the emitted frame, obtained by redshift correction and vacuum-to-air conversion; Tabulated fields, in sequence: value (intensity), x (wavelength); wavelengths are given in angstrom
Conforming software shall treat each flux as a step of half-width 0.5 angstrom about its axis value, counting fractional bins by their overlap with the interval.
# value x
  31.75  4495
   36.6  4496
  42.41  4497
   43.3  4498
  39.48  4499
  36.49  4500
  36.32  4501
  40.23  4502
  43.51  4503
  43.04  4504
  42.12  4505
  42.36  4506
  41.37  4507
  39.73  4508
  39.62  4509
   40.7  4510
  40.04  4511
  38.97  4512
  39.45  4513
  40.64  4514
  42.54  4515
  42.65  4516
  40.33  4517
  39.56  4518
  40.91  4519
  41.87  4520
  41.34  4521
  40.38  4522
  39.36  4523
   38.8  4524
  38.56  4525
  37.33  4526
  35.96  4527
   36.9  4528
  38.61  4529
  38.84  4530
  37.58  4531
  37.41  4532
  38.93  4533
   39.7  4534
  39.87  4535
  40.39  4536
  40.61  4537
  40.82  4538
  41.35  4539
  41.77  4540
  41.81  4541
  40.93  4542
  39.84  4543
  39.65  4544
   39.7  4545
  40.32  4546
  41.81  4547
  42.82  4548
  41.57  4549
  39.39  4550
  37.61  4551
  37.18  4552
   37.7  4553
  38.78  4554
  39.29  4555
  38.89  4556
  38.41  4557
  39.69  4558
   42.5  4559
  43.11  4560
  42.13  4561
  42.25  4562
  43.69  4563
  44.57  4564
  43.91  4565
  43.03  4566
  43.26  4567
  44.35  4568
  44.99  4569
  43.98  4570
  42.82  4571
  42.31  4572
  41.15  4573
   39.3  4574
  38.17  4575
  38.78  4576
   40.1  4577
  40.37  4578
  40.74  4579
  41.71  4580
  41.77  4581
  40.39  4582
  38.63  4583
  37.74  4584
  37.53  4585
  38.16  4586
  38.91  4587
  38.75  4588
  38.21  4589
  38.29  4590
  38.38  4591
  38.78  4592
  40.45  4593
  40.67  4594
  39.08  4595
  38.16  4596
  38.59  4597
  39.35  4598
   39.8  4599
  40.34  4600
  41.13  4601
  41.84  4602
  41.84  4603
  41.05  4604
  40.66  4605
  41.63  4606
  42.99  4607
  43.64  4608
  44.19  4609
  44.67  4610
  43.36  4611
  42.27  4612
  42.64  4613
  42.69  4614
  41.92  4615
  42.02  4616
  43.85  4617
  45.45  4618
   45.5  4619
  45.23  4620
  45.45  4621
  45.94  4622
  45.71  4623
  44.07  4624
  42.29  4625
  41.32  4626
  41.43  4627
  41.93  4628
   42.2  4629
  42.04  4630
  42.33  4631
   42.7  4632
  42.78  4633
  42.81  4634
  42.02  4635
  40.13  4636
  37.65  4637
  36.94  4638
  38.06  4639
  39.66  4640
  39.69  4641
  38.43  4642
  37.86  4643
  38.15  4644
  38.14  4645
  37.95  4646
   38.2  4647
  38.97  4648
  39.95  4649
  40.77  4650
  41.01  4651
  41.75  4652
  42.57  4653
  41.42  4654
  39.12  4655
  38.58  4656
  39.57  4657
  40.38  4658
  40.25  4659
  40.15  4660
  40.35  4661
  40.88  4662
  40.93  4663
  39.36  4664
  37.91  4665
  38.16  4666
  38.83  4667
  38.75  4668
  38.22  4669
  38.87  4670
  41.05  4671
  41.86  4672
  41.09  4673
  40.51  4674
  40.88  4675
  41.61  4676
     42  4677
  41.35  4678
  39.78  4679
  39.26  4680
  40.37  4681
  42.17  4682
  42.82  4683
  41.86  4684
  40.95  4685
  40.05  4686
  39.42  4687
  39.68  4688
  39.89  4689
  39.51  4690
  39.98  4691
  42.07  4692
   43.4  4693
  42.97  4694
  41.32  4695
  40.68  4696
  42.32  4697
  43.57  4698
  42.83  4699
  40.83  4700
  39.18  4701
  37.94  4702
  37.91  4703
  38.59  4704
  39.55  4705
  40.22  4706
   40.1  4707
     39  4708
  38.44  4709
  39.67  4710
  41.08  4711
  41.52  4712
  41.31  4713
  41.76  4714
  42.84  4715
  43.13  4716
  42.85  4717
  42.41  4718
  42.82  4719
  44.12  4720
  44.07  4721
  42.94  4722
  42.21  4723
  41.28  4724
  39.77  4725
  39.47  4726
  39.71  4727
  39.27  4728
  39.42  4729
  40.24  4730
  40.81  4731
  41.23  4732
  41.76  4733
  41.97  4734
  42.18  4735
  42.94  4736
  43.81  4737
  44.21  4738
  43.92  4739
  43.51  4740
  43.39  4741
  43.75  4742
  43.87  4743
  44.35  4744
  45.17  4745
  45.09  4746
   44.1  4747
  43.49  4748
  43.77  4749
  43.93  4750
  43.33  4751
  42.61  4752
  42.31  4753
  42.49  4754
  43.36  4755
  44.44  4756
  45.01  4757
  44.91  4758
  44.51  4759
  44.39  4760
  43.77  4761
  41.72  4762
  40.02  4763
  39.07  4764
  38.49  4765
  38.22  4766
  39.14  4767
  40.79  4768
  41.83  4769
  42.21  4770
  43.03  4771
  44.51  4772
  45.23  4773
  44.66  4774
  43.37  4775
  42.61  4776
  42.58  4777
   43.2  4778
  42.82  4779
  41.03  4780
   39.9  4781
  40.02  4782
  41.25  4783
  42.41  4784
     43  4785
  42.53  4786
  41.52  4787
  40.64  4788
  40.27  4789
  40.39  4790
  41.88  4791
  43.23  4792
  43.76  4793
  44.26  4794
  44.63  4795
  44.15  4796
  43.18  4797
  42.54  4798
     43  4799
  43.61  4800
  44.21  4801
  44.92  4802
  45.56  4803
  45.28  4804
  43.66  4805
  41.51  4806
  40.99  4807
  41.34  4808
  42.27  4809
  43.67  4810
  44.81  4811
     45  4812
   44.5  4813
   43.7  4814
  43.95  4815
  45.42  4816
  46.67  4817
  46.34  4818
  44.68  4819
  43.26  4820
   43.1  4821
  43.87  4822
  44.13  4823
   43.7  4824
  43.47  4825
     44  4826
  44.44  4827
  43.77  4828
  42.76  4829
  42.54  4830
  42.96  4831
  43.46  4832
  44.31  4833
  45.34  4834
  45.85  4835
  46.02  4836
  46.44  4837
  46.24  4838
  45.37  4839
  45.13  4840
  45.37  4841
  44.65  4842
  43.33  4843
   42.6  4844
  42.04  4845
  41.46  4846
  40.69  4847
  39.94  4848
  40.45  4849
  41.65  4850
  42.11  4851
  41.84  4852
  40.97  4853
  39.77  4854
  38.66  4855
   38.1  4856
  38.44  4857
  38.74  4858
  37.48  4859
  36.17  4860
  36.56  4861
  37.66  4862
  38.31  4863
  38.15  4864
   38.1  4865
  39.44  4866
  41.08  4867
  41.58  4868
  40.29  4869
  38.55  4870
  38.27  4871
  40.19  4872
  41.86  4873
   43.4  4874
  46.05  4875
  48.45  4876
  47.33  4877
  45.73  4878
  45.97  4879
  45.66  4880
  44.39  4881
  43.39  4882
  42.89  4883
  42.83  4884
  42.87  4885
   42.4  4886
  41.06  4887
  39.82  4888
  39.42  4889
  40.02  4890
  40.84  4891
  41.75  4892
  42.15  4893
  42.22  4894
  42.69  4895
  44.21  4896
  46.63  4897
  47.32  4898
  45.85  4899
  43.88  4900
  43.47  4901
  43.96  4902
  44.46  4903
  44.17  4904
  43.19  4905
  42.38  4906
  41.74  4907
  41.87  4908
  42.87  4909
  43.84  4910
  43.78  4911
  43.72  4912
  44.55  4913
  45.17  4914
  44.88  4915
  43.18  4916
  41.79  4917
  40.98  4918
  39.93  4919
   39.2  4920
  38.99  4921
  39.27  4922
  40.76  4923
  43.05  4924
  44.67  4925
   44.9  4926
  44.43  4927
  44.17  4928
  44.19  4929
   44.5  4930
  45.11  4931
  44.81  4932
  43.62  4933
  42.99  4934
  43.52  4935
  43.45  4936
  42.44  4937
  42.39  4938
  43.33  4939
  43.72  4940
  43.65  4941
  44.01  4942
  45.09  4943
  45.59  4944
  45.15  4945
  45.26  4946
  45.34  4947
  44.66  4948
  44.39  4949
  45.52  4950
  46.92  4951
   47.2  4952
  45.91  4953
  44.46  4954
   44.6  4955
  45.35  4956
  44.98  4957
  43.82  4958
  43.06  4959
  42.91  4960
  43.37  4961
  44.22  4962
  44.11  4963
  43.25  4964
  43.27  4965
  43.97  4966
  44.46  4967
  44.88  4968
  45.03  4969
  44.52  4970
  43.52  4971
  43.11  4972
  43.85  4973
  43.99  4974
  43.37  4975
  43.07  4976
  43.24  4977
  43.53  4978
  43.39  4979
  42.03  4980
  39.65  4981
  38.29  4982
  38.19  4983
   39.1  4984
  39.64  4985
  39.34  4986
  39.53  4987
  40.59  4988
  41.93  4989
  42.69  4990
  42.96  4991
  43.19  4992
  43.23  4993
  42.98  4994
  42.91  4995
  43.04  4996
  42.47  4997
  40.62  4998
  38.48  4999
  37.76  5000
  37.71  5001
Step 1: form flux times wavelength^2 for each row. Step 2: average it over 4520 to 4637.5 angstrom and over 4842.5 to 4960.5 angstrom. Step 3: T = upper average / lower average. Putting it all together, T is 1.2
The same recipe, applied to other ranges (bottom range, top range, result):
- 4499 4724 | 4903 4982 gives 1.23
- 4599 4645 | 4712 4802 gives 1.07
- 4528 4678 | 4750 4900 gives 1.15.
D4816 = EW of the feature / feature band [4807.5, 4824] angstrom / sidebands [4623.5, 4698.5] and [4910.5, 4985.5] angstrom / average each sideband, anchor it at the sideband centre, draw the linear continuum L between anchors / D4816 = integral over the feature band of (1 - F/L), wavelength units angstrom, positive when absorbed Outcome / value -0.8 angstrom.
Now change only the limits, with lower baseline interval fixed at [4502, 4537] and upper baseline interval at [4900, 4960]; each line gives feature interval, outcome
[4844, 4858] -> 0.8 angstrom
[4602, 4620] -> -1.0 angstrom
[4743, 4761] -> -0.8 angstrom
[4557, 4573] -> -1.0 angstrom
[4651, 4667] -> 0.5 angstrom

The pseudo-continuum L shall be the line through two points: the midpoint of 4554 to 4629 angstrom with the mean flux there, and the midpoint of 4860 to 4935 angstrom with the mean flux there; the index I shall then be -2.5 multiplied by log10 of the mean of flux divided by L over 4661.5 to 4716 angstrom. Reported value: 0.03 mag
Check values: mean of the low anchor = 41.5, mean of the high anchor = 42.6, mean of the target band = 40.5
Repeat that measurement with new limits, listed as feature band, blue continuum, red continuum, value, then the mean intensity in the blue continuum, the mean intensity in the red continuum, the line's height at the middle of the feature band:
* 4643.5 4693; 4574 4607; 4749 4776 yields 0.02 mag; 39.7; 42.6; 41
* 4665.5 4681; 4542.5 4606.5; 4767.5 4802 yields 0.04 mag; 40.5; 42.6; 41.5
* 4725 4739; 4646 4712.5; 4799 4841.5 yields 0.01 mag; 40.3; 44.2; 41.8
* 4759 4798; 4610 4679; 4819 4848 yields 0.02 mag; 41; 43.9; 43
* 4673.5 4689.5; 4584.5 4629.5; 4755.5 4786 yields 0.03 mag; 41.6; 42.3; 41.9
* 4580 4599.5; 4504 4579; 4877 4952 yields 0.05 mag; 40.5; 43.5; 40.9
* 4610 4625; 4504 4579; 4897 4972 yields -0.07 mag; 40.5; 43.8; 41.2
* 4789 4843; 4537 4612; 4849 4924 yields -0.06 mag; 40.8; 41.9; 41.6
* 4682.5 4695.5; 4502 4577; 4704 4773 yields 0.02 mag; 40.6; 42.2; 41.8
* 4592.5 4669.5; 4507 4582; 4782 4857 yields 0.01 mag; 40.5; 43.2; 41.3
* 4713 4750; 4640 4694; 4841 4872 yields -0.06 mag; 40.1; 40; 40.1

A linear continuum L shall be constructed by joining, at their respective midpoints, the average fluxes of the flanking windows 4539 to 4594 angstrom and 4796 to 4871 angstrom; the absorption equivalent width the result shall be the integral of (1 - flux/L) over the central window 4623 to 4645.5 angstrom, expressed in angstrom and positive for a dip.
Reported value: 0.2 angstrom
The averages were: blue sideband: 40.6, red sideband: 42.5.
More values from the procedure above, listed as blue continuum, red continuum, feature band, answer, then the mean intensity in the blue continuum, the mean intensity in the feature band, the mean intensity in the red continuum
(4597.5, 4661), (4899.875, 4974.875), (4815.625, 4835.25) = -0.6 angstrom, 41.4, 44.2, 43.7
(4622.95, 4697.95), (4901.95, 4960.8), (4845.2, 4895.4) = 2.1 angstrom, 40.5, 41.2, 43.7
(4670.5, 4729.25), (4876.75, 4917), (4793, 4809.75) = -0.5 angstrom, 41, 43.5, 43.4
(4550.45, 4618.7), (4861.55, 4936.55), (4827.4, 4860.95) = 0.2 angstrom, 41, 42.2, 42.7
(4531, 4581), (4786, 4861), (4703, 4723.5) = 0.4 angstrom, 40.9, 41.3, 42.9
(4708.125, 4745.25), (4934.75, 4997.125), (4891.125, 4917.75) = -0.4 angstrom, 42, 43.6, 43.3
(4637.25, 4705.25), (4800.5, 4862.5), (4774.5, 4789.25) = 0.1 angstrom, 40.1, 41.8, 42.9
